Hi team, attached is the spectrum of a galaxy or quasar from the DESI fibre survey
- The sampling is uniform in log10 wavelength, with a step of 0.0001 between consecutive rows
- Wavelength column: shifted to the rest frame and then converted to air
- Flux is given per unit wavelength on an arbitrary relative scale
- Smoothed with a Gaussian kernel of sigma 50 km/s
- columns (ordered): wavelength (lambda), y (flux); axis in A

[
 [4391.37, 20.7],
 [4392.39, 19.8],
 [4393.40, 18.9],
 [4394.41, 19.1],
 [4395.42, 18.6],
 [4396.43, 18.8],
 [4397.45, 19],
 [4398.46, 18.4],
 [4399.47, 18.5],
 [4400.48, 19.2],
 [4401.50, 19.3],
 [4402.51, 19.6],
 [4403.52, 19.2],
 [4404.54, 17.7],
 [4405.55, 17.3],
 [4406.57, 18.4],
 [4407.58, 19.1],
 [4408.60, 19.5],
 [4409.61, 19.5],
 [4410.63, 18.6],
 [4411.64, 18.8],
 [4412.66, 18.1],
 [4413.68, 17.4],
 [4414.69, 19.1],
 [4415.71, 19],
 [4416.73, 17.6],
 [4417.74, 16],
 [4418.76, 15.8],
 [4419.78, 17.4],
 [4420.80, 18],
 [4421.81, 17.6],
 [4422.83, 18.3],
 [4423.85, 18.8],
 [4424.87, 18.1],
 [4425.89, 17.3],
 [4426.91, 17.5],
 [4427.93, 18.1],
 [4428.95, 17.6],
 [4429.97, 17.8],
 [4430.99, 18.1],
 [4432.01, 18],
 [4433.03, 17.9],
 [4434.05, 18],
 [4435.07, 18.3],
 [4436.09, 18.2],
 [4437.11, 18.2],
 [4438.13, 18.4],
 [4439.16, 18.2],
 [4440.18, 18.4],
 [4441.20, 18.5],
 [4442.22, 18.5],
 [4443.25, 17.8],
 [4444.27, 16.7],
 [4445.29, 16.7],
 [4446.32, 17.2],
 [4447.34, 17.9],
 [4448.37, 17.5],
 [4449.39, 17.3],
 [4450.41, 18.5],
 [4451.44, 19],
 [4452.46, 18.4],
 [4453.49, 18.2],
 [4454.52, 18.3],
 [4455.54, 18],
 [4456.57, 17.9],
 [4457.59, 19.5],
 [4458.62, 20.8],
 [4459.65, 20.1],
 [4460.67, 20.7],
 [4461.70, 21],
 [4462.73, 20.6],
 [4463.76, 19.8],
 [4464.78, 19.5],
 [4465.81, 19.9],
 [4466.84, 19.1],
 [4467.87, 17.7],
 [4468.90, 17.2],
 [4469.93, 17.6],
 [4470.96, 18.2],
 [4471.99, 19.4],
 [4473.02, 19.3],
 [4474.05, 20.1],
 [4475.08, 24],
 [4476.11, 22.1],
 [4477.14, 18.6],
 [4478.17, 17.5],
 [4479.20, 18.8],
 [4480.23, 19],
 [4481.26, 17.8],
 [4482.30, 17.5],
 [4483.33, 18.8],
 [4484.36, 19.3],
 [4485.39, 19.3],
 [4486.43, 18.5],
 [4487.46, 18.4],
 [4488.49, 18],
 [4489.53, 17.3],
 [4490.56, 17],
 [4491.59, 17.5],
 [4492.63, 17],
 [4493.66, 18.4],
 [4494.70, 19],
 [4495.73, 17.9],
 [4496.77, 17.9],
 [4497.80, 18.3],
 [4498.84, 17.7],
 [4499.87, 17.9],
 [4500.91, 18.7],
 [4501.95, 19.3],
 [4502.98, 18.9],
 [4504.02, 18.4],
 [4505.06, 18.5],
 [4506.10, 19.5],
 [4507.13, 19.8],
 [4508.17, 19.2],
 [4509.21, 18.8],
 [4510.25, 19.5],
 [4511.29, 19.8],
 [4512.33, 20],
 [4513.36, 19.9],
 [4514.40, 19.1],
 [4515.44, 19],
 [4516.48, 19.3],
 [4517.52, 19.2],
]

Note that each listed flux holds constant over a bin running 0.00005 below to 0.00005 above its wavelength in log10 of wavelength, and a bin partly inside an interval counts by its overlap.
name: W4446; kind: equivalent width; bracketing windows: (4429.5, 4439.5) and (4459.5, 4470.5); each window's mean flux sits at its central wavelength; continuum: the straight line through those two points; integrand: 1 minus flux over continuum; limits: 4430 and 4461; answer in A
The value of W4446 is 0.5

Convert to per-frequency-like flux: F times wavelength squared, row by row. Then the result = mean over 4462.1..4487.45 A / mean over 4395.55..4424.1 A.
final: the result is 1.1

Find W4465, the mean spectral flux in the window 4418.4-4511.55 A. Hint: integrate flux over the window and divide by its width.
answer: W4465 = 18.5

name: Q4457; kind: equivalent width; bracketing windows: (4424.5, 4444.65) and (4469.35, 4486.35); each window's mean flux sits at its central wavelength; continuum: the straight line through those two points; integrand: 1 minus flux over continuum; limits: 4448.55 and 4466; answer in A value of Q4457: -0.6 A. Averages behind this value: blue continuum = 18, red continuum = 19.2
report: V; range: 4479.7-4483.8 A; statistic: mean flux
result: 18.3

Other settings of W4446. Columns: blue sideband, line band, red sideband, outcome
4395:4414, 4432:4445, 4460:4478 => 0.8 A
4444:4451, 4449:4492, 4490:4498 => -3.2 A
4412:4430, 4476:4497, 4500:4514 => 0.6 A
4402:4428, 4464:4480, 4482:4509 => -0.8 A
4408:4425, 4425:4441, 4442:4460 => 0.1 A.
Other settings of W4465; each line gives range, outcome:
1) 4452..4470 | 19.2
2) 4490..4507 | 18.3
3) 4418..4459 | 18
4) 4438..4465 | 18.6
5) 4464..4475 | 19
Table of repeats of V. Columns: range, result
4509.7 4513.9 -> 19.8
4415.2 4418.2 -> 17.6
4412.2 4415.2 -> 18.2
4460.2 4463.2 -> 20.7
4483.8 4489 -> 18.7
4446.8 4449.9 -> 17.6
